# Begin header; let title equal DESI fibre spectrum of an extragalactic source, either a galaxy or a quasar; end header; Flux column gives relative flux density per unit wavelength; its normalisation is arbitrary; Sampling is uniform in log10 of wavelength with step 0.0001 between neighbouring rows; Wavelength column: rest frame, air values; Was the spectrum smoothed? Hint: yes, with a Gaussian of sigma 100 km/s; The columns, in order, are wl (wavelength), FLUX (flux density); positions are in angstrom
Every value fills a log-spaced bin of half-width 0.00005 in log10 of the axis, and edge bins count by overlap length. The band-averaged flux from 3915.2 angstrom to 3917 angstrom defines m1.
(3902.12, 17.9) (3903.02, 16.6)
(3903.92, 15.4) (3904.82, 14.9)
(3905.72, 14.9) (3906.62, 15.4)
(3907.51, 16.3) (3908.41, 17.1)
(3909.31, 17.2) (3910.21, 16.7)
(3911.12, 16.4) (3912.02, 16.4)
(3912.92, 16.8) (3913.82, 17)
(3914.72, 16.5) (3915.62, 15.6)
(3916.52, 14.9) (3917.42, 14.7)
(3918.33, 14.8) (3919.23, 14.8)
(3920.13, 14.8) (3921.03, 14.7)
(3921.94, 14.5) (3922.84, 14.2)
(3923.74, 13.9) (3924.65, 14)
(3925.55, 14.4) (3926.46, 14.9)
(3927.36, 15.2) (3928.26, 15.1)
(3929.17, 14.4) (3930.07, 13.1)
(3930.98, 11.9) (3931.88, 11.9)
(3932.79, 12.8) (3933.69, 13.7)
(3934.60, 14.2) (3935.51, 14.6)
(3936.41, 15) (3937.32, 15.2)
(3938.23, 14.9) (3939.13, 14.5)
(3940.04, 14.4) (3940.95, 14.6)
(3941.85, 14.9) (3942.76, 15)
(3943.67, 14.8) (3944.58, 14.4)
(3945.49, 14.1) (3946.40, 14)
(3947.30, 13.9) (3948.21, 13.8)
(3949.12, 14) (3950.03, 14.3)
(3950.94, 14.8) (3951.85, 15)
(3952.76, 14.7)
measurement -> 15.3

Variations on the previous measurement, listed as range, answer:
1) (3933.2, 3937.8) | 14.5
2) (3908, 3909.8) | 17.1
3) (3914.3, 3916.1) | 16.1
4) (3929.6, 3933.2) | 12.4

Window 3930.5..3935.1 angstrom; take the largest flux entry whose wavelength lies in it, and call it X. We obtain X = 14.2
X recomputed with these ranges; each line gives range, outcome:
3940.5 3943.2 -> 15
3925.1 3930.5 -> 15.2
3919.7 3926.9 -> 14.9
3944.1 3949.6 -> 14.4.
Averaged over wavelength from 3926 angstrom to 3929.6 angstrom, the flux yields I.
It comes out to 14.9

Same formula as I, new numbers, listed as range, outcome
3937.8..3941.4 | 14.6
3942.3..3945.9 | 14.5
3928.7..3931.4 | 13.1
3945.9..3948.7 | 13.9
